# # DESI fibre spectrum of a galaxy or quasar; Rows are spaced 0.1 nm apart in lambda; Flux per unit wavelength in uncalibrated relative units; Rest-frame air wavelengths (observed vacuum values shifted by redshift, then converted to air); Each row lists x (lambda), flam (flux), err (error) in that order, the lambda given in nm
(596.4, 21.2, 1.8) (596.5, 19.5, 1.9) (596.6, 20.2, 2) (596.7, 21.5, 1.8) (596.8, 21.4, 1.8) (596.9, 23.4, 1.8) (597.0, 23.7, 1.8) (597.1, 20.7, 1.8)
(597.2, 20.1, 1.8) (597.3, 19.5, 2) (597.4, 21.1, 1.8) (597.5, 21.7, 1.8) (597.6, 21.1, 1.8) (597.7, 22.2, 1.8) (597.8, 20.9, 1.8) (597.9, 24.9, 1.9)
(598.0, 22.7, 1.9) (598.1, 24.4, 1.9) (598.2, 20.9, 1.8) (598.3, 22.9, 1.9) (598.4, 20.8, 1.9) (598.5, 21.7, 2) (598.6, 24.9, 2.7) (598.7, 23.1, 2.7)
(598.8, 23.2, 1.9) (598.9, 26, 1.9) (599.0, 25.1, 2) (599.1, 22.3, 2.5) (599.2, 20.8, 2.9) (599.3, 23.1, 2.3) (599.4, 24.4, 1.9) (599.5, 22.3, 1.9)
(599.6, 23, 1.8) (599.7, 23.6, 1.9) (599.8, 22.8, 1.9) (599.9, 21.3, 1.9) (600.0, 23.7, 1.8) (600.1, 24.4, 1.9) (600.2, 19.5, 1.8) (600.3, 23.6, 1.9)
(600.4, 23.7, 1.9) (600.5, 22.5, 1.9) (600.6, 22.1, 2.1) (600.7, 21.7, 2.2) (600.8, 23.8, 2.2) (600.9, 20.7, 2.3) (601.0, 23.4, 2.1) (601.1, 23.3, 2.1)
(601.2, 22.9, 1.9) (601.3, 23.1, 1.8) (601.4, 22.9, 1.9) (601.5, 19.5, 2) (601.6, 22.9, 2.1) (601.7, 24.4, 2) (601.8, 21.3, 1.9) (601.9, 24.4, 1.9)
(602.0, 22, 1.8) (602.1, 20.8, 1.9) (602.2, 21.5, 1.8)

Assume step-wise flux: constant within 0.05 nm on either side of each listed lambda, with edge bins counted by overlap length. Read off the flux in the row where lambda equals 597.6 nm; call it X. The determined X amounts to 21.1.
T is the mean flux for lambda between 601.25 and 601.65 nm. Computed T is 22.1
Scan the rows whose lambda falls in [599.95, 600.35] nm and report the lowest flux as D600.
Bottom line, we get 19.5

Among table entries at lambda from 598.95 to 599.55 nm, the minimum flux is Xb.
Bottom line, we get 20.8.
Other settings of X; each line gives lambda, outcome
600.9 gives 20.7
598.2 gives 20.9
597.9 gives 24.9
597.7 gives 22.2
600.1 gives 24.4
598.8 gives 23.2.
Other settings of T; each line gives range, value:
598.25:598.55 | 21.8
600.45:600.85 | 22.5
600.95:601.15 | 23.4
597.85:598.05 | 23.8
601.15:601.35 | 23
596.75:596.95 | 22.4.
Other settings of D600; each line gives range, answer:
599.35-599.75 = 22.3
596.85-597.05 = 23.4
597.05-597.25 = 20.1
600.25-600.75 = 21.7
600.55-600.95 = 20.7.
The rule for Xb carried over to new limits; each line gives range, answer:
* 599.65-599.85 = 22.8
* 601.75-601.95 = 21.3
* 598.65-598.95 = 23.1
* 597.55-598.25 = 20.9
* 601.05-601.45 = 22.9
